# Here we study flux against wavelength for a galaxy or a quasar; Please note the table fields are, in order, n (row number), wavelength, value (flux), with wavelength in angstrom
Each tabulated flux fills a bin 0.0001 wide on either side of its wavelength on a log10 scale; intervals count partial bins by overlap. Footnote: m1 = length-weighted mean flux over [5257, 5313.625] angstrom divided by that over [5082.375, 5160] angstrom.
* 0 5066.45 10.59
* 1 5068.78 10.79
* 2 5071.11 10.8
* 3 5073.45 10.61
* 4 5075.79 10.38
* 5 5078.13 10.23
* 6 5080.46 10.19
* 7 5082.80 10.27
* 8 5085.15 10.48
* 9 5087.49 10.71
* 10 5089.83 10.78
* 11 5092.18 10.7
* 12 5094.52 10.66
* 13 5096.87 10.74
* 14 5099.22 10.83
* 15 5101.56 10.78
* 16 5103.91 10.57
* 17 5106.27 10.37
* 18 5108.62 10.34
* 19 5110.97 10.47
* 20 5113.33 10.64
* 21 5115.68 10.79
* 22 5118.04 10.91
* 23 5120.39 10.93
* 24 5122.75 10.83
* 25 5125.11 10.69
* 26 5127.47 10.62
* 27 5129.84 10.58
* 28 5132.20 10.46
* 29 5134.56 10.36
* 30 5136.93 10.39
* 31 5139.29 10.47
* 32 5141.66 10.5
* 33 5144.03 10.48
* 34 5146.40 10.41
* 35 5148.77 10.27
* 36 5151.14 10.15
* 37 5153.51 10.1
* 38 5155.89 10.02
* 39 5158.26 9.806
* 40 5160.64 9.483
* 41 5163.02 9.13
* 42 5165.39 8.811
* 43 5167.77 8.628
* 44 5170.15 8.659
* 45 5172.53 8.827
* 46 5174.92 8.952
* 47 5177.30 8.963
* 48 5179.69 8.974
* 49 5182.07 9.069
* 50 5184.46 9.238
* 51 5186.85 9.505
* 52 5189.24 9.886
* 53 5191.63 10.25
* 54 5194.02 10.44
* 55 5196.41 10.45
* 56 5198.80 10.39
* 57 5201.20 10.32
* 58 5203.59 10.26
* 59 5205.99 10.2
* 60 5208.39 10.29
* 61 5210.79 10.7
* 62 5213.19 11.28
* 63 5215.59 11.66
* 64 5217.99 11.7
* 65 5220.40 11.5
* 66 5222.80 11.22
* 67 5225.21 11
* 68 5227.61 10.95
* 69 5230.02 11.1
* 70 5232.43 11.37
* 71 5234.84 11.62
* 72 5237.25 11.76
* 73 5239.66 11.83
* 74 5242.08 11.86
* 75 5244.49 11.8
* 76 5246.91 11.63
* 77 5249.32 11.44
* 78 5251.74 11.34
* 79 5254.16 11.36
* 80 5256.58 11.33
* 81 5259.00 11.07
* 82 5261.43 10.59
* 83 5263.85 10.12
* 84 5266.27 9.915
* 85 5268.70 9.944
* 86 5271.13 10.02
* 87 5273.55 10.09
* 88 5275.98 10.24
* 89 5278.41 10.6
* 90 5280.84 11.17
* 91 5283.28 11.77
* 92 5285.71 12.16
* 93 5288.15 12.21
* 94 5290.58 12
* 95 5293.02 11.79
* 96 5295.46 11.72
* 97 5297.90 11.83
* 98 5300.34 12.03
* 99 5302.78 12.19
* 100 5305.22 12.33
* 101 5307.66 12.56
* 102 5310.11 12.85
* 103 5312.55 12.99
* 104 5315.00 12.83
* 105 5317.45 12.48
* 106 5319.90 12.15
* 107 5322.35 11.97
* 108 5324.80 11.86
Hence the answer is 1.1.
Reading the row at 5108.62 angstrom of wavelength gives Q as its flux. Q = 10.34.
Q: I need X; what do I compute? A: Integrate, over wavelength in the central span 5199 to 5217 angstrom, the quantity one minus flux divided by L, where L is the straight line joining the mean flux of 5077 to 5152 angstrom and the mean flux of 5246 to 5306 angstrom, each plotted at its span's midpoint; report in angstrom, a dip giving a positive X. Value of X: 0.5 angstrom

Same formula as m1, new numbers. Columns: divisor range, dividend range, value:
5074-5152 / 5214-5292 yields 1.06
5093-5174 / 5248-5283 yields 1.05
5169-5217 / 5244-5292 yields 1.11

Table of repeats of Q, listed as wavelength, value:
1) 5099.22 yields 10.83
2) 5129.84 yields 10.58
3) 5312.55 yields 12.99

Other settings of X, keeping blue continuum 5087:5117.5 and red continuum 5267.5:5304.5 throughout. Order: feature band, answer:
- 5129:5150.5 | 0.7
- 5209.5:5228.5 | -0.3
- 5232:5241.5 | -0.5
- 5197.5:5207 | 0.6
